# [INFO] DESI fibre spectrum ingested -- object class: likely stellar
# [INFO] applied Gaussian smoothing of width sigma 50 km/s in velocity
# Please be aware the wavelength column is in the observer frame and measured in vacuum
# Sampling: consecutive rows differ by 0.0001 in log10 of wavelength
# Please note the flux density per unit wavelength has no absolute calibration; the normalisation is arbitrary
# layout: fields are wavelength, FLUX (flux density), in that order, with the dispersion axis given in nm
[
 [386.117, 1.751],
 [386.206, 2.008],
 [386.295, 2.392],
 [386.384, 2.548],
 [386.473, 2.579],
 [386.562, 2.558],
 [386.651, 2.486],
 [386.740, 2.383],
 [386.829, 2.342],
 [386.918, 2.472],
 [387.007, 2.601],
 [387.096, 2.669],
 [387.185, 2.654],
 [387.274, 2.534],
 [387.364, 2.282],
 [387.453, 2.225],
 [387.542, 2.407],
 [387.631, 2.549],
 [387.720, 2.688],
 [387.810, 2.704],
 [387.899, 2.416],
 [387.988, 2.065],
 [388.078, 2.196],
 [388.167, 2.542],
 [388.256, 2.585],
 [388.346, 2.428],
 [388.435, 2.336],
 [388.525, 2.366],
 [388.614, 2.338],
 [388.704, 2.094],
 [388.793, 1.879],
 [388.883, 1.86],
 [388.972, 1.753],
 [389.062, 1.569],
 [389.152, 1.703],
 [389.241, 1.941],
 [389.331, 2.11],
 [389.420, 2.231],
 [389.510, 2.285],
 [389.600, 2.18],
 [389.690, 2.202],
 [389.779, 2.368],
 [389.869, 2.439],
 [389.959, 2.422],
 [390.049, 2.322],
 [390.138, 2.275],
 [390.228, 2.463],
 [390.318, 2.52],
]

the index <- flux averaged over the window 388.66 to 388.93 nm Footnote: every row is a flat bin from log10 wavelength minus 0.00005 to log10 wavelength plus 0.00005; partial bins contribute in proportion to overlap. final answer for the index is 1.95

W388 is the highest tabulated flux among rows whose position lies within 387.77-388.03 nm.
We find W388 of 2.704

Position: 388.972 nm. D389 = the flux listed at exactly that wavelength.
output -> 1.753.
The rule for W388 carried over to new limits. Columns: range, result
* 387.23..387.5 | 2.534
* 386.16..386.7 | 2.579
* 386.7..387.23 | 2.669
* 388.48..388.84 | 2.366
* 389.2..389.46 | 2.231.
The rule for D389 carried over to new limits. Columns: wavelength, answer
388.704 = 2.094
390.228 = 2.463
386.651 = 2.486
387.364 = 2.282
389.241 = 1.941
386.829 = 2.342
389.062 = 1.569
